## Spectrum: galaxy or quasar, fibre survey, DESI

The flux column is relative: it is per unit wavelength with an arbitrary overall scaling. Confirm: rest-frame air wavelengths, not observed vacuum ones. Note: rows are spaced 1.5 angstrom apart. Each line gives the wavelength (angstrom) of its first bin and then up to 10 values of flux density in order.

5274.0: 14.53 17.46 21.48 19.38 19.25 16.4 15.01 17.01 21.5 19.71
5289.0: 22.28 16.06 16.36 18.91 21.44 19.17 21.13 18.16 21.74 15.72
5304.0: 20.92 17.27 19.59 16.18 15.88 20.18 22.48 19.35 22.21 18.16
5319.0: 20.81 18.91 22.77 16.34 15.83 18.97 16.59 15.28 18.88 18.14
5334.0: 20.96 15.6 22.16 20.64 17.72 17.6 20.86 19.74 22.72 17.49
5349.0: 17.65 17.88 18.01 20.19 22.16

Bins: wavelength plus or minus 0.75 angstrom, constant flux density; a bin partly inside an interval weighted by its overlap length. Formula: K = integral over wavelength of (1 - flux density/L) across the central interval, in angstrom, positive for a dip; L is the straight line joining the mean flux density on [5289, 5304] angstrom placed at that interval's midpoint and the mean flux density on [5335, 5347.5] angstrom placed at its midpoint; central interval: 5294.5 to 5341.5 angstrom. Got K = 0.8 angstrom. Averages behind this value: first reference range 19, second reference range 19.6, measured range 19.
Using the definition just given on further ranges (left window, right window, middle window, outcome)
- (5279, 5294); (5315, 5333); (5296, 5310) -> -0.2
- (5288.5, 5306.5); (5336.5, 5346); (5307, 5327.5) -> 0.4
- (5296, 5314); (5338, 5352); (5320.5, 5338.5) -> 0.6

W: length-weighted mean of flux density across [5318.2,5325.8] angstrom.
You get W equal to 18.9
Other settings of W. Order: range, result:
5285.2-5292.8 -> 19.2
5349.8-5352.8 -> 18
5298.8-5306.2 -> 18.8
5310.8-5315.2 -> 20.7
